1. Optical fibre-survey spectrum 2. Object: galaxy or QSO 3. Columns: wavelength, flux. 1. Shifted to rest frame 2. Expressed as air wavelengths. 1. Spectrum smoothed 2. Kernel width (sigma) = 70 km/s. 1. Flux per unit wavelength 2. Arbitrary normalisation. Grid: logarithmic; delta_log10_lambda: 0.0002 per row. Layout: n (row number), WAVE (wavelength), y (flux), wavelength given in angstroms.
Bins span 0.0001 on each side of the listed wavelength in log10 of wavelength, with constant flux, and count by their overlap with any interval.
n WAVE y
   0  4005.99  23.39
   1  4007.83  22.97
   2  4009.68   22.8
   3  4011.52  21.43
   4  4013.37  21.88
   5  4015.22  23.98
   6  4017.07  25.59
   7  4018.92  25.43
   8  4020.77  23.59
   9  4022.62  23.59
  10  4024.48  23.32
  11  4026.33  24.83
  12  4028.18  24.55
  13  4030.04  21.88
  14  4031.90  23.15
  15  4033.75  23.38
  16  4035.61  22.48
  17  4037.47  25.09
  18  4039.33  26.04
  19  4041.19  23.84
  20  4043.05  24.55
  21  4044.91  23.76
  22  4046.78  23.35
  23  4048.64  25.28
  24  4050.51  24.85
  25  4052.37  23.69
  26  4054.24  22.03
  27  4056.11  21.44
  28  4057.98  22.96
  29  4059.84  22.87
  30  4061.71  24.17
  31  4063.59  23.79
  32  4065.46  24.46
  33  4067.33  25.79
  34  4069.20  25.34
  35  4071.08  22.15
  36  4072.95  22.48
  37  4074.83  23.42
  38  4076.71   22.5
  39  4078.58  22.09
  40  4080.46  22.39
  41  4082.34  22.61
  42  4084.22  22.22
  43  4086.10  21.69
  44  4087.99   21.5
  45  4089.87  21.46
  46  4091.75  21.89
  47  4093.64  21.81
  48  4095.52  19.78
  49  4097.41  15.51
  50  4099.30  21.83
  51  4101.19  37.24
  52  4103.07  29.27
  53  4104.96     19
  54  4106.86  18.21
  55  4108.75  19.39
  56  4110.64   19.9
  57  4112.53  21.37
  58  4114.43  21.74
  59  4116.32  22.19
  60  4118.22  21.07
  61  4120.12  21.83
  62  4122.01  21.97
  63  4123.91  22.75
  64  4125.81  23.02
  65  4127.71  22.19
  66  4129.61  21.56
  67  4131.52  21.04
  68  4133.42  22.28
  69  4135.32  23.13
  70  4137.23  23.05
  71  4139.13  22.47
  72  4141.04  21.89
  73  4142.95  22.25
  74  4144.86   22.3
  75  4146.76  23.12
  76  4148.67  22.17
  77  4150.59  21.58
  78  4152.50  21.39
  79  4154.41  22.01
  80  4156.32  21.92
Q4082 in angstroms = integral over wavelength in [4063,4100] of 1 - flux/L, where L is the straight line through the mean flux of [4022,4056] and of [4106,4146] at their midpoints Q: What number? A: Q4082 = 0.9 angstroms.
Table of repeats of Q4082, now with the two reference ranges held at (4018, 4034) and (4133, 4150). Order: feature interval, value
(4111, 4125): 0.60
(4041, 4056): -0.17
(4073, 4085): 0.34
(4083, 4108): 0.66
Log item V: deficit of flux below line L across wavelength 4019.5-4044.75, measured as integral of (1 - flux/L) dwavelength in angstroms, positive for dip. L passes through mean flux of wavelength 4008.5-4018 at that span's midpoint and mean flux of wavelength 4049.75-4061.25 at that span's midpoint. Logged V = -0.9 angstroms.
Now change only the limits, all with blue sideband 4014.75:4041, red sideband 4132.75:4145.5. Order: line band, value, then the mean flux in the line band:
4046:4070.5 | -0.2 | 23.8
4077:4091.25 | 0.8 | 22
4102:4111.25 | 0.6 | 21.4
